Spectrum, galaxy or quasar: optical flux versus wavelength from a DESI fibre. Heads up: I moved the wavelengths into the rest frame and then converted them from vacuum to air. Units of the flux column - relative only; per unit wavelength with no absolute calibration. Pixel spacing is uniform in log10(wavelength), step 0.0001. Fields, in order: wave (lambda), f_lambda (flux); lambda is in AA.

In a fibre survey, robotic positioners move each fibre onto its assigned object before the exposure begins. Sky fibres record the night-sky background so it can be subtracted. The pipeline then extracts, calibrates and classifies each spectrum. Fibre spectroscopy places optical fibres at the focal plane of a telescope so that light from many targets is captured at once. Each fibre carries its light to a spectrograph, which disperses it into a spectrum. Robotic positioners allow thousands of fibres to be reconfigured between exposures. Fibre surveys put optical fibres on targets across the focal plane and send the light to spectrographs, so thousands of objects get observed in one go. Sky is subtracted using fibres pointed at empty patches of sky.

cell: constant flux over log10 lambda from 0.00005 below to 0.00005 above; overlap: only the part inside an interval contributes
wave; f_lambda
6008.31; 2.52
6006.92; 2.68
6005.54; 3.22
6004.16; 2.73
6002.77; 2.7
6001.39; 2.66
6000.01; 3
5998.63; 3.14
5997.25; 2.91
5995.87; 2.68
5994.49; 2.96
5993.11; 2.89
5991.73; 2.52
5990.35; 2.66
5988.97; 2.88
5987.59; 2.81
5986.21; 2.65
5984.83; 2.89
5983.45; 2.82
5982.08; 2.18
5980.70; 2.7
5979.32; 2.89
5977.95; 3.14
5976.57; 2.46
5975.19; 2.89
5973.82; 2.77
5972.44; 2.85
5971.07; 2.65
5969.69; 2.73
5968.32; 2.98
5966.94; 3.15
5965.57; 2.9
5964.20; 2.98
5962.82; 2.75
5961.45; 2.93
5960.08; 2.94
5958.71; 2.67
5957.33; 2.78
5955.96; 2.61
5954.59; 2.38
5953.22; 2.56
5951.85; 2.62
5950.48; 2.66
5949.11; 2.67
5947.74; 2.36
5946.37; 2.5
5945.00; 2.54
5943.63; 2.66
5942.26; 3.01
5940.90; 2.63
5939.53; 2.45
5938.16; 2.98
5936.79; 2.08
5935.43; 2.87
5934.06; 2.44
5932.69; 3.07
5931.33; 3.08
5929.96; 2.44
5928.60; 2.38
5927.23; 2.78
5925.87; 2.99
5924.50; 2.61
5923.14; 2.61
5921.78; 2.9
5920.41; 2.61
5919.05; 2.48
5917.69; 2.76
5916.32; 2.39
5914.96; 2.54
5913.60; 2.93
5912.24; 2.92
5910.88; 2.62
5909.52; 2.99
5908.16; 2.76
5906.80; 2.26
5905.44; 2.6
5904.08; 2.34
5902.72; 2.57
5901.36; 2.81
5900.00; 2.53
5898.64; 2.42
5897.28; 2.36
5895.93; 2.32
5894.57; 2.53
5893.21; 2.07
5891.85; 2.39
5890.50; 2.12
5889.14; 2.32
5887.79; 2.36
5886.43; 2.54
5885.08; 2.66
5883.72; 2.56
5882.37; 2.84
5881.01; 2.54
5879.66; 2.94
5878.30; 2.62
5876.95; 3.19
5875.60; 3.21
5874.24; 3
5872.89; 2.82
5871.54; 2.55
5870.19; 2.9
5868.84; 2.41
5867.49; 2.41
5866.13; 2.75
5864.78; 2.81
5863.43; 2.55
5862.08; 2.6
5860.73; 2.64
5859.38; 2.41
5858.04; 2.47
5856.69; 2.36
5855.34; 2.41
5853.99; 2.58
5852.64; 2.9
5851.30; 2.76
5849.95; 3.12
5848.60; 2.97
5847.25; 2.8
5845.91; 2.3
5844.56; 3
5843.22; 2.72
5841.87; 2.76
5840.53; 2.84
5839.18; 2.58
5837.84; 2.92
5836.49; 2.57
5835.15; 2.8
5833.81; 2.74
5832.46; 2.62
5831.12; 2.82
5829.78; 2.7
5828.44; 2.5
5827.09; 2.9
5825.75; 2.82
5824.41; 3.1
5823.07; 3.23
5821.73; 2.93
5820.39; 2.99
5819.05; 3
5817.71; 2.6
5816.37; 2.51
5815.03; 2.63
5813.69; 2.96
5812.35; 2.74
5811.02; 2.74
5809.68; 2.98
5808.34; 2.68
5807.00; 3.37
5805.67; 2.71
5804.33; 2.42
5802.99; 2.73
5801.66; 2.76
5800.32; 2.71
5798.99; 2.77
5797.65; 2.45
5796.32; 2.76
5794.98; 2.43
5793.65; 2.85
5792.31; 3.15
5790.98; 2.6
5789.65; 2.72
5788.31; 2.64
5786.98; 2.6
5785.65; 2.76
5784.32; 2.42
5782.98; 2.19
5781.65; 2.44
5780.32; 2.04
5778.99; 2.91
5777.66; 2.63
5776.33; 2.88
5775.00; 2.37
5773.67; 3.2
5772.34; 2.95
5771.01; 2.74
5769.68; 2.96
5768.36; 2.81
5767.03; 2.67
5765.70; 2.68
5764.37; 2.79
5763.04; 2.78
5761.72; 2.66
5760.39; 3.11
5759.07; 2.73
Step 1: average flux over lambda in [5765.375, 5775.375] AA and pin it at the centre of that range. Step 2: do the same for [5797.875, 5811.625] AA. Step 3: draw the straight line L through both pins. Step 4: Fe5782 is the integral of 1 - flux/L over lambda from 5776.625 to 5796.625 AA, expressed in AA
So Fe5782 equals 1.3 AA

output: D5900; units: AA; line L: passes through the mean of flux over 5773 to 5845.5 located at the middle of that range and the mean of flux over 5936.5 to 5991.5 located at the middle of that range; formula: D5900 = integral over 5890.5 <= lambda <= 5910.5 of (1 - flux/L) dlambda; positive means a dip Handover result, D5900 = 1.8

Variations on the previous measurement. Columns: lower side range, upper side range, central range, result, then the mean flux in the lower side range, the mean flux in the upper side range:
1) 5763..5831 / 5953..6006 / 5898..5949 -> 2.44 AA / 2.74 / 2.8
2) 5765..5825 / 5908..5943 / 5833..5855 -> -0.31 AA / 2.74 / 2.7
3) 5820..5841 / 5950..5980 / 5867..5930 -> 4.11 AA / 2.81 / 2.79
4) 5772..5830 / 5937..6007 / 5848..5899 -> 2.39 AA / 2.74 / 2.76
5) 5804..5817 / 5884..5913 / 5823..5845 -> -0.64 AA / 2.78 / 2.5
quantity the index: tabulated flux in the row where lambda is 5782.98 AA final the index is 2.19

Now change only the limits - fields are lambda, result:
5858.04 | 2.47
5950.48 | 2.66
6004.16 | 2.73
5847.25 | 2.8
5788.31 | 2.64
